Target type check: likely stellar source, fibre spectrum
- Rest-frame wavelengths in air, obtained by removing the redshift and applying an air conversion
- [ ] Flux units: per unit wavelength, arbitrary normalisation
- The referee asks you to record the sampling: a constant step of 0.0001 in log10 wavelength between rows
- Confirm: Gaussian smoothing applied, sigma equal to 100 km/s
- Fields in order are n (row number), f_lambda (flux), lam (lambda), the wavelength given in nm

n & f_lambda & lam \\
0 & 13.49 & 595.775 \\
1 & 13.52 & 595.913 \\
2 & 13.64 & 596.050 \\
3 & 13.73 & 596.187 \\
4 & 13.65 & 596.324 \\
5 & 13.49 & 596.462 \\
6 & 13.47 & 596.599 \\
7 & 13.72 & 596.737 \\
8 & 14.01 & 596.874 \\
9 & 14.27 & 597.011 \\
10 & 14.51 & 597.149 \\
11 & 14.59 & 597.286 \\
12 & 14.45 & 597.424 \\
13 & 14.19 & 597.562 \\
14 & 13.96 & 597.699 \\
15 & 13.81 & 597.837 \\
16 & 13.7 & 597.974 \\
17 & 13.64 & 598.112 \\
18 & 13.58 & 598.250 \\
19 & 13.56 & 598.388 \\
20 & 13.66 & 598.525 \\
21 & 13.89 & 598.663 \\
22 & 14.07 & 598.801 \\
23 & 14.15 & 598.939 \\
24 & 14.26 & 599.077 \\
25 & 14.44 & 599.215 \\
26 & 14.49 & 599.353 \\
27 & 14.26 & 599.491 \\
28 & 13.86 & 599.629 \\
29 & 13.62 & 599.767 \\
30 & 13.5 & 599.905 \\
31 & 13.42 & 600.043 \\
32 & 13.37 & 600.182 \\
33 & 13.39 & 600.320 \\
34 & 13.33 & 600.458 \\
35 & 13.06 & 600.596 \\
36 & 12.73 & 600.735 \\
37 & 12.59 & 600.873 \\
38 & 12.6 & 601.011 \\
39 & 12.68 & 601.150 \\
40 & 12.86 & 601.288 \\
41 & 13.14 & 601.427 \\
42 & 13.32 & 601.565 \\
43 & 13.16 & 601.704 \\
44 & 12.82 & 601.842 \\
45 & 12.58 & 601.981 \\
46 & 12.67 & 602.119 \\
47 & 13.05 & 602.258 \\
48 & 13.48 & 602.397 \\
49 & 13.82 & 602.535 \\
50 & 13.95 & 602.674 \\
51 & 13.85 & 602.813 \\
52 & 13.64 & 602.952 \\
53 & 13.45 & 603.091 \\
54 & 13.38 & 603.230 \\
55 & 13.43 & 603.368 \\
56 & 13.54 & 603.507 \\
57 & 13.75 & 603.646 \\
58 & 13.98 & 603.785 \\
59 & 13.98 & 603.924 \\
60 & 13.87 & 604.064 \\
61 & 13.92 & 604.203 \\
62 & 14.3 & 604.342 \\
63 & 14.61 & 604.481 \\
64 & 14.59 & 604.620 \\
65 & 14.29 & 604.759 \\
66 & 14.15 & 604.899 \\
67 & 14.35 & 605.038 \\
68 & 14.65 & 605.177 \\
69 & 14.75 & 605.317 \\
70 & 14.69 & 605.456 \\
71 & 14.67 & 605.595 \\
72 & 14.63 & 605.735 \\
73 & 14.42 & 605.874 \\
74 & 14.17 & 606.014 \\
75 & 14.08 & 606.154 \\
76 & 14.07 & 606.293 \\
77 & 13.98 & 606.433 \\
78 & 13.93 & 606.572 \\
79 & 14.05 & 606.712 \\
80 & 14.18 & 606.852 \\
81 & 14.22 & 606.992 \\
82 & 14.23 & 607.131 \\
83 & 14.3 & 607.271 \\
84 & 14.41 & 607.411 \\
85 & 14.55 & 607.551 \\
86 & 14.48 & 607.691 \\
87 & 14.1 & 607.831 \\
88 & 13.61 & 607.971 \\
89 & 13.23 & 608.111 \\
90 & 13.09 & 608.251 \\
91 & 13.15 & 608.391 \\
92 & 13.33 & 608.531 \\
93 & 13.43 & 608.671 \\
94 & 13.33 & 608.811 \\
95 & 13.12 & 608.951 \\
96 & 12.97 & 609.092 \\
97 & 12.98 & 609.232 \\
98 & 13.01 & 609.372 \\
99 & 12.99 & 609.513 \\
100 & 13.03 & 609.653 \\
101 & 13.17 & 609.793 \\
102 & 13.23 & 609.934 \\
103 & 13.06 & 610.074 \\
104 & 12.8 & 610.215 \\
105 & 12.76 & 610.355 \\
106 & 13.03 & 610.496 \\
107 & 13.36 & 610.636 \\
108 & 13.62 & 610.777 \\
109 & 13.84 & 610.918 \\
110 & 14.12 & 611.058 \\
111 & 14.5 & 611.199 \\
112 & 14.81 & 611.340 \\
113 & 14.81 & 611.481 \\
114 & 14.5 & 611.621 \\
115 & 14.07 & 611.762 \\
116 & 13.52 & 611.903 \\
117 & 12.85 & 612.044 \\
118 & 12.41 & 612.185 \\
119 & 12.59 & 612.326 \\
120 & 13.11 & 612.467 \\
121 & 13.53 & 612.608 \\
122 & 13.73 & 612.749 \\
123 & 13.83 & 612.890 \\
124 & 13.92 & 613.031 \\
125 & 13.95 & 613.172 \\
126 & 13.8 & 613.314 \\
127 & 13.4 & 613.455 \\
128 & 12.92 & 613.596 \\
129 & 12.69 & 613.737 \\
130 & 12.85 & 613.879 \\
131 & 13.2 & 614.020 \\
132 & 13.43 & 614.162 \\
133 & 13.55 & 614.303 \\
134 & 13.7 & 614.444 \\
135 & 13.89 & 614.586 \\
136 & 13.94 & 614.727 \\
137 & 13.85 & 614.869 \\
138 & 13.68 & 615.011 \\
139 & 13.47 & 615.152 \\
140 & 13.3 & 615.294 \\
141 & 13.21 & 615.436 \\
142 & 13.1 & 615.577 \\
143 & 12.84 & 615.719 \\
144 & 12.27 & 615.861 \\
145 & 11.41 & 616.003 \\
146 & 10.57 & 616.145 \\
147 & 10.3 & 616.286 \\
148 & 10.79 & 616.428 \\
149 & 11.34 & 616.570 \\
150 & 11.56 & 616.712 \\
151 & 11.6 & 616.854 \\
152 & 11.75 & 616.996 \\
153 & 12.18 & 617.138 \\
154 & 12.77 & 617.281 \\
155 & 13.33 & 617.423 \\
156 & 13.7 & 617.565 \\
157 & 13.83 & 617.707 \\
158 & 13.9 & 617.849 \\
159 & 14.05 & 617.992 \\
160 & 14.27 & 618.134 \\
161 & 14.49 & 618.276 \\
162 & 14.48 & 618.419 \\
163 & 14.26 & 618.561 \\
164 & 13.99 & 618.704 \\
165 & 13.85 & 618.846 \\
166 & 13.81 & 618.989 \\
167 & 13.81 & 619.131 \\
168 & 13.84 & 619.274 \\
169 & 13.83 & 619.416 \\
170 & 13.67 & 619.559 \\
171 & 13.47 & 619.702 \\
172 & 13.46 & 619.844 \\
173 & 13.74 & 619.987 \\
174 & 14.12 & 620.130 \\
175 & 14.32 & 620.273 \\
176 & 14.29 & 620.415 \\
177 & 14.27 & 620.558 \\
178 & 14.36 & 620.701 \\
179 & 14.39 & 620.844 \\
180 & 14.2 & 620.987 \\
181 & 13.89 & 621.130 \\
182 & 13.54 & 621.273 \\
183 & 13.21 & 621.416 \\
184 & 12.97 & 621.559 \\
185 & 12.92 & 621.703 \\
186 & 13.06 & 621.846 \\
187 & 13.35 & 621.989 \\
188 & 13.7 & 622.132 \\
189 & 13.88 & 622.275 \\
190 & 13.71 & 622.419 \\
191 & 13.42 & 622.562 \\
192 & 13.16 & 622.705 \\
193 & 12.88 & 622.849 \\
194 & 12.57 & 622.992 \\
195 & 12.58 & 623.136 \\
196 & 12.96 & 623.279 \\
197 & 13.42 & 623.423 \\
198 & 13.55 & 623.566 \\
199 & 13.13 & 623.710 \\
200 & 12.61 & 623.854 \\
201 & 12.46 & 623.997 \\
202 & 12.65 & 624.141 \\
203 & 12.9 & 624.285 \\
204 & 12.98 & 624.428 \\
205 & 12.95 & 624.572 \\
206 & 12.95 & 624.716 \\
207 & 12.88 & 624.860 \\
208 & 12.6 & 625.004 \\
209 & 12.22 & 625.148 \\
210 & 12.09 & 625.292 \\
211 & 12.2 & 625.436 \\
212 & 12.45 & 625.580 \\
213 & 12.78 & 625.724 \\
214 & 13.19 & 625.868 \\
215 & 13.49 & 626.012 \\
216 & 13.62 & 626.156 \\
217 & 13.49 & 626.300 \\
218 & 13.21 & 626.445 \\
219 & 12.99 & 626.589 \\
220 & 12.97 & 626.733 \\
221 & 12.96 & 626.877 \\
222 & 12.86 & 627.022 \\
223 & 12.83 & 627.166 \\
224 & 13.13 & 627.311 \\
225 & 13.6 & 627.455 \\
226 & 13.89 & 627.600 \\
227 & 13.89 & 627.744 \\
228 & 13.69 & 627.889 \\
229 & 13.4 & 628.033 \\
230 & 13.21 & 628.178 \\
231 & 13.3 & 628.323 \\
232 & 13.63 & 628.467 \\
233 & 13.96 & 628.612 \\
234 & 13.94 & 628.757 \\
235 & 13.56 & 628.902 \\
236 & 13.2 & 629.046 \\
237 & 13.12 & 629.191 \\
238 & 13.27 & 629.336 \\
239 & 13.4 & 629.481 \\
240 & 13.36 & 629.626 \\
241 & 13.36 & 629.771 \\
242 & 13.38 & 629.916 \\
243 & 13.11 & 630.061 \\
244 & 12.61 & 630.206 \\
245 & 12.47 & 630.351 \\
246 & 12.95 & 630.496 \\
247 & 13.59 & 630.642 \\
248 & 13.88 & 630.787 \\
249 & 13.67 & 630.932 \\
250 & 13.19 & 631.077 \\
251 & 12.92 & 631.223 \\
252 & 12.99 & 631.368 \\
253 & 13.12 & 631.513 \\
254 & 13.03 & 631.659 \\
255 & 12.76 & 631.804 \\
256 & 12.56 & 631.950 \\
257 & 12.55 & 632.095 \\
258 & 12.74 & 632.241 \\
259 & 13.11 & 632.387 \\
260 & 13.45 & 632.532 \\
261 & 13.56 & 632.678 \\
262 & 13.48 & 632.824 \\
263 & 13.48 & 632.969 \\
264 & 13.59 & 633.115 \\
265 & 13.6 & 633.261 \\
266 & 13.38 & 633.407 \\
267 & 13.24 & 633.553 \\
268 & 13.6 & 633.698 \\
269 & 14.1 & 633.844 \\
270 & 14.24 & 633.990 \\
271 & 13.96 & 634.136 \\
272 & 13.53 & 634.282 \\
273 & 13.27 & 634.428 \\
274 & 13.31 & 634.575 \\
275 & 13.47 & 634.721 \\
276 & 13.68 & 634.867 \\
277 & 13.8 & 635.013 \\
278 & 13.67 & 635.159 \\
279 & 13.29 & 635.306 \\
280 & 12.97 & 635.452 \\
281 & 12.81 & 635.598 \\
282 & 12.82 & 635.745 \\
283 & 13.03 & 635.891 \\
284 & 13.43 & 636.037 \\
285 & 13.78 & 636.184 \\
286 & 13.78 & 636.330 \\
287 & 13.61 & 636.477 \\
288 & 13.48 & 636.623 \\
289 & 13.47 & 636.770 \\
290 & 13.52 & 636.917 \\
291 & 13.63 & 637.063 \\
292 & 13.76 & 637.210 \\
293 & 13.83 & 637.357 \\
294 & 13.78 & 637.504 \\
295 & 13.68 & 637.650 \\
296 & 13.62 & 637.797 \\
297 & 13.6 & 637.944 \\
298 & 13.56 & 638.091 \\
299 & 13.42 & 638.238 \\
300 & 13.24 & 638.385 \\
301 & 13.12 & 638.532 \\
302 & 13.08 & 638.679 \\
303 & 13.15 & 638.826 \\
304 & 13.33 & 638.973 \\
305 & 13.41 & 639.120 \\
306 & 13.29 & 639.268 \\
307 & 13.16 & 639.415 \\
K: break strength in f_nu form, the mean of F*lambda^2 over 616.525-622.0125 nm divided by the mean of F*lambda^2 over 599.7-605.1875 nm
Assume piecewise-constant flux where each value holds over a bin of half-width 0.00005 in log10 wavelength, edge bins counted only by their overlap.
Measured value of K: 1.06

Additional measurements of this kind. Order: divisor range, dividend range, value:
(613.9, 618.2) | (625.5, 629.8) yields 1.08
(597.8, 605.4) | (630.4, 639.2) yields 1.09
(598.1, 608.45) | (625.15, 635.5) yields 1.05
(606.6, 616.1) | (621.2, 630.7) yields 1.02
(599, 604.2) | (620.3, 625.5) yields 1.05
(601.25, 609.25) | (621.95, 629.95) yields 1.02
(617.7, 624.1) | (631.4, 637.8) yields 1.03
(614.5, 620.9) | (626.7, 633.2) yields 1.04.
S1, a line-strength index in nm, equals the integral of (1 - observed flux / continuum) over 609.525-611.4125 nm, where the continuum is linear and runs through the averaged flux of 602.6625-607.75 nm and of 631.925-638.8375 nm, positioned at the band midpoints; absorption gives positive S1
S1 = 0.07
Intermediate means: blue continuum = 14.1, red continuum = 13.4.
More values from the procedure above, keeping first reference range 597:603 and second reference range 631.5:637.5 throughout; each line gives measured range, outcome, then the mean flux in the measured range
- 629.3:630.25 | 0.01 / 13.2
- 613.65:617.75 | 0.25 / 12.7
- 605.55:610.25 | -0.06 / 13.7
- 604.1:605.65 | -0.10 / 14.4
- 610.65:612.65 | -0.03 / 13.7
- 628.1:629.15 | -0.01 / 13.5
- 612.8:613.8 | 0.00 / 13.5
